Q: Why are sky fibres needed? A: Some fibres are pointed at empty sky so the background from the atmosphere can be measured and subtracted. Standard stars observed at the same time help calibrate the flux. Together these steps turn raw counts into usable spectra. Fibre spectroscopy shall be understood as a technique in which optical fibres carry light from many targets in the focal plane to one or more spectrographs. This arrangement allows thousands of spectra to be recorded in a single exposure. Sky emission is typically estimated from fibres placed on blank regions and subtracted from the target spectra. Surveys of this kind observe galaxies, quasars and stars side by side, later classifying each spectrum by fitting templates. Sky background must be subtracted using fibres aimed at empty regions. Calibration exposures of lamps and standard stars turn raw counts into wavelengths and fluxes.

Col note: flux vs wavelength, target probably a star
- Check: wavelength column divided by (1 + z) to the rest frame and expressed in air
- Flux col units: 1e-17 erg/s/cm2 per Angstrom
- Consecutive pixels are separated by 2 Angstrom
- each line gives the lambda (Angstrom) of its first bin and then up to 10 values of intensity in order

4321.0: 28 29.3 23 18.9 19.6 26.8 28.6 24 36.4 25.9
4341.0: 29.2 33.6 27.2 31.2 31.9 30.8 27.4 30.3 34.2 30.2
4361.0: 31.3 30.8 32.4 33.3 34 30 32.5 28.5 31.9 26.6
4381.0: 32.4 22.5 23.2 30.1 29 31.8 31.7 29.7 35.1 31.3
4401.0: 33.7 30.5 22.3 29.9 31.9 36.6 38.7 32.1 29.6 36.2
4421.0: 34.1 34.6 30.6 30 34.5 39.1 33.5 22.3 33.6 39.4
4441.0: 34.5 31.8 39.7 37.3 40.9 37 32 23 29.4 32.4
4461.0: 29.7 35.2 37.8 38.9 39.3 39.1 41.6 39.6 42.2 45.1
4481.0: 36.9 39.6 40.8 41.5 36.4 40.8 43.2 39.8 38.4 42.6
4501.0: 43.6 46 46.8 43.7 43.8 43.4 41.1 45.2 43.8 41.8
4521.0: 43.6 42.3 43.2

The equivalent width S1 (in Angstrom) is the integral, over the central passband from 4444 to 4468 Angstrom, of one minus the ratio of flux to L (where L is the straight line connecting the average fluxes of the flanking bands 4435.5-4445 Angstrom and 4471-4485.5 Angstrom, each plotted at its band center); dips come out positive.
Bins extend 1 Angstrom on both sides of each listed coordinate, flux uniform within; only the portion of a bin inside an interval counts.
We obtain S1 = 1.7 Angstrom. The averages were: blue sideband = 34.7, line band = 34.4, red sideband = 40.7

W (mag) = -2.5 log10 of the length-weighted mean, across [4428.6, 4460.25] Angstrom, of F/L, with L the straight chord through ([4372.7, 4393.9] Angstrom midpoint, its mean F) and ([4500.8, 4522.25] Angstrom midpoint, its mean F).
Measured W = 0.07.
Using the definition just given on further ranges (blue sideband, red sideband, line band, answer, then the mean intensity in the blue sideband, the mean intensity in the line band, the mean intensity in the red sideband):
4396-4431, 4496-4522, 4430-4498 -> 0.04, 32.6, 36.8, 43.4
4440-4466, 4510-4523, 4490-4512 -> -0.05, 33.9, 42.9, 43.1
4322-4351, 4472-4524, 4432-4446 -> 0.10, 27.7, 33.5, 42.1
